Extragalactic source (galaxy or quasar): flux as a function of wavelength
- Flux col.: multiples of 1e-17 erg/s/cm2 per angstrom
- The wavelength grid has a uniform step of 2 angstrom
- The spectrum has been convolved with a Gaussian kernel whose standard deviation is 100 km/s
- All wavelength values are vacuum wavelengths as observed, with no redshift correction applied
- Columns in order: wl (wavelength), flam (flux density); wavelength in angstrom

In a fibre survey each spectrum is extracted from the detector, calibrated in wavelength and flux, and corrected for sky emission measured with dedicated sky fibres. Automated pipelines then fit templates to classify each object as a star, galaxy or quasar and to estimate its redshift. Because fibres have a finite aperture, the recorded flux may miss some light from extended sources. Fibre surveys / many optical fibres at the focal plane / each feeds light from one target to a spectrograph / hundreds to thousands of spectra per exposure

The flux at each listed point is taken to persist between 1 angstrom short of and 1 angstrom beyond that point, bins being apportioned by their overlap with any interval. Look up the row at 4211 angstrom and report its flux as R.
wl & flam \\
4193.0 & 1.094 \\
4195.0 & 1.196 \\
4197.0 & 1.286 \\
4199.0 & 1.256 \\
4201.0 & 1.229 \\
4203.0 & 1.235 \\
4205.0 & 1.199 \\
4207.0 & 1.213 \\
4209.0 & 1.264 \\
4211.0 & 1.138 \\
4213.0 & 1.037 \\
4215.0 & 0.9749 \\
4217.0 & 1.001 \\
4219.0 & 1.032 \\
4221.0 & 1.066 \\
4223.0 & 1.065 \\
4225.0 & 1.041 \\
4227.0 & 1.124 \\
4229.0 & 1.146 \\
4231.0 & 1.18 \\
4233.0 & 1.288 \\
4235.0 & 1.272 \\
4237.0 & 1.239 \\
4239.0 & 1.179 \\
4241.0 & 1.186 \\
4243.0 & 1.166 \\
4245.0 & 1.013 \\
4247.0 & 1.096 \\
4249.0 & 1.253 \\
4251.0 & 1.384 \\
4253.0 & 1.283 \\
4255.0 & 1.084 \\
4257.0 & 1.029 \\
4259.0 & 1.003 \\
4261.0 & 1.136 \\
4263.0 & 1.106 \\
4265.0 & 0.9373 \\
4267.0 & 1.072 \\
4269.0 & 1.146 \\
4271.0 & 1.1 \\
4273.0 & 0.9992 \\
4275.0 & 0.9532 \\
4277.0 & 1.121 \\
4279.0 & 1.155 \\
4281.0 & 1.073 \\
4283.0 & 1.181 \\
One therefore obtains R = 1.138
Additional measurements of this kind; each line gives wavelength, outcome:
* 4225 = 1.041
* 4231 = 1.18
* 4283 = 1.181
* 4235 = 1.272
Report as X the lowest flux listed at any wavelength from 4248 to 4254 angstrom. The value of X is 1.253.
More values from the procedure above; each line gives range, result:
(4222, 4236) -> 1.041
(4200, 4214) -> 1.037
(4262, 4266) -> 0.9373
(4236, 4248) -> 1.013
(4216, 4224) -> 1.001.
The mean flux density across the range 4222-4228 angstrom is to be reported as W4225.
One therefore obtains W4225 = 1.08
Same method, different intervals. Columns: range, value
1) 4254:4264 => 1.07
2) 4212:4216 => 1.01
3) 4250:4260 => 1.16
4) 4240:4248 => 1.12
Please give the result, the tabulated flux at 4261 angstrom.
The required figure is 1.136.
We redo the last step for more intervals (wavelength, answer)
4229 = 1.146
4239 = 1.179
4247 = 1.096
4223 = 1.065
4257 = 1.029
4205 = 1.199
